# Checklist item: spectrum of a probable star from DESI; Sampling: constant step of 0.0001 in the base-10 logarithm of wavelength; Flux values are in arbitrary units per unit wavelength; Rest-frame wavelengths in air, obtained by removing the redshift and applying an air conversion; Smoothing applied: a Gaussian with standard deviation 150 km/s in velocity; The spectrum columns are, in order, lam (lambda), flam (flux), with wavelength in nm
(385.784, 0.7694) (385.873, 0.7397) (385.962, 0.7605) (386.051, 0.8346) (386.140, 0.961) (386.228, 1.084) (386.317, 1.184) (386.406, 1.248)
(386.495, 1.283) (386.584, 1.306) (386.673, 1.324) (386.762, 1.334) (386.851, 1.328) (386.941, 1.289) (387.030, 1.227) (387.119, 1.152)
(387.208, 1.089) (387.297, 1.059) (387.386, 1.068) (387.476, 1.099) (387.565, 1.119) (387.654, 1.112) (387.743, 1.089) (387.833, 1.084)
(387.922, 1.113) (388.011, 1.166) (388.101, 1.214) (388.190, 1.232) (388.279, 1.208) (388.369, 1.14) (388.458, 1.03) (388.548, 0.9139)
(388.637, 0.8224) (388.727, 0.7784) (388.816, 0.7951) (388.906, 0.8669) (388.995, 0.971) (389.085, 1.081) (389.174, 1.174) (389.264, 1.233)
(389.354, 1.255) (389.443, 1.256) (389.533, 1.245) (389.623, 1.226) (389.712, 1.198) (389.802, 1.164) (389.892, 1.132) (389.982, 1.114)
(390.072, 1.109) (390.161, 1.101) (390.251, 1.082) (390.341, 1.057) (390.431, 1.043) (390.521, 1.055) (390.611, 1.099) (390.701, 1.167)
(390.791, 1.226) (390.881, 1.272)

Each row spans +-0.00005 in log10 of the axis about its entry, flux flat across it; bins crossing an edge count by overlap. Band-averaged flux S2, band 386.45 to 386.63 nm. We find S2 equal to 1.29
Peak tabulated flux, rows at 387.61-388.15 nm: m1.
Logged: 1.214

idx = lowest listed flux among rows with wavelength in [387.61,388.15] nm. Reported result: 1.084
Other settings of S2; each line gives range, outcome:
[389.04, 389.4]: 1.19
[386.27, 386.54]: 1.24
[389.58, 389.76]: 1.21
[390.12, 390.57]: 1.07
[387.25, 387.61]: 1.09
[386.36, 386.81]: 1.3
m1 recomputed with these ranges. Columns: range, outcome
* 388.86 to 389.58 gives 1.256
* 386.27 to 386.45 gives 1.248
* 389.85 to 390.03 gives 1.132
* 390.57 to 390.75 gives 1.167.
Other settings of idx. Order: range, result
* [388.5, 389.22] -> 0.7784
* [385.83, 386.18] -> 0.7397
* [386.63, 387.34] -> 1.059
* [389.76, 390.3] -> 1.082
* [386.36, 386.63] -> 1.248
